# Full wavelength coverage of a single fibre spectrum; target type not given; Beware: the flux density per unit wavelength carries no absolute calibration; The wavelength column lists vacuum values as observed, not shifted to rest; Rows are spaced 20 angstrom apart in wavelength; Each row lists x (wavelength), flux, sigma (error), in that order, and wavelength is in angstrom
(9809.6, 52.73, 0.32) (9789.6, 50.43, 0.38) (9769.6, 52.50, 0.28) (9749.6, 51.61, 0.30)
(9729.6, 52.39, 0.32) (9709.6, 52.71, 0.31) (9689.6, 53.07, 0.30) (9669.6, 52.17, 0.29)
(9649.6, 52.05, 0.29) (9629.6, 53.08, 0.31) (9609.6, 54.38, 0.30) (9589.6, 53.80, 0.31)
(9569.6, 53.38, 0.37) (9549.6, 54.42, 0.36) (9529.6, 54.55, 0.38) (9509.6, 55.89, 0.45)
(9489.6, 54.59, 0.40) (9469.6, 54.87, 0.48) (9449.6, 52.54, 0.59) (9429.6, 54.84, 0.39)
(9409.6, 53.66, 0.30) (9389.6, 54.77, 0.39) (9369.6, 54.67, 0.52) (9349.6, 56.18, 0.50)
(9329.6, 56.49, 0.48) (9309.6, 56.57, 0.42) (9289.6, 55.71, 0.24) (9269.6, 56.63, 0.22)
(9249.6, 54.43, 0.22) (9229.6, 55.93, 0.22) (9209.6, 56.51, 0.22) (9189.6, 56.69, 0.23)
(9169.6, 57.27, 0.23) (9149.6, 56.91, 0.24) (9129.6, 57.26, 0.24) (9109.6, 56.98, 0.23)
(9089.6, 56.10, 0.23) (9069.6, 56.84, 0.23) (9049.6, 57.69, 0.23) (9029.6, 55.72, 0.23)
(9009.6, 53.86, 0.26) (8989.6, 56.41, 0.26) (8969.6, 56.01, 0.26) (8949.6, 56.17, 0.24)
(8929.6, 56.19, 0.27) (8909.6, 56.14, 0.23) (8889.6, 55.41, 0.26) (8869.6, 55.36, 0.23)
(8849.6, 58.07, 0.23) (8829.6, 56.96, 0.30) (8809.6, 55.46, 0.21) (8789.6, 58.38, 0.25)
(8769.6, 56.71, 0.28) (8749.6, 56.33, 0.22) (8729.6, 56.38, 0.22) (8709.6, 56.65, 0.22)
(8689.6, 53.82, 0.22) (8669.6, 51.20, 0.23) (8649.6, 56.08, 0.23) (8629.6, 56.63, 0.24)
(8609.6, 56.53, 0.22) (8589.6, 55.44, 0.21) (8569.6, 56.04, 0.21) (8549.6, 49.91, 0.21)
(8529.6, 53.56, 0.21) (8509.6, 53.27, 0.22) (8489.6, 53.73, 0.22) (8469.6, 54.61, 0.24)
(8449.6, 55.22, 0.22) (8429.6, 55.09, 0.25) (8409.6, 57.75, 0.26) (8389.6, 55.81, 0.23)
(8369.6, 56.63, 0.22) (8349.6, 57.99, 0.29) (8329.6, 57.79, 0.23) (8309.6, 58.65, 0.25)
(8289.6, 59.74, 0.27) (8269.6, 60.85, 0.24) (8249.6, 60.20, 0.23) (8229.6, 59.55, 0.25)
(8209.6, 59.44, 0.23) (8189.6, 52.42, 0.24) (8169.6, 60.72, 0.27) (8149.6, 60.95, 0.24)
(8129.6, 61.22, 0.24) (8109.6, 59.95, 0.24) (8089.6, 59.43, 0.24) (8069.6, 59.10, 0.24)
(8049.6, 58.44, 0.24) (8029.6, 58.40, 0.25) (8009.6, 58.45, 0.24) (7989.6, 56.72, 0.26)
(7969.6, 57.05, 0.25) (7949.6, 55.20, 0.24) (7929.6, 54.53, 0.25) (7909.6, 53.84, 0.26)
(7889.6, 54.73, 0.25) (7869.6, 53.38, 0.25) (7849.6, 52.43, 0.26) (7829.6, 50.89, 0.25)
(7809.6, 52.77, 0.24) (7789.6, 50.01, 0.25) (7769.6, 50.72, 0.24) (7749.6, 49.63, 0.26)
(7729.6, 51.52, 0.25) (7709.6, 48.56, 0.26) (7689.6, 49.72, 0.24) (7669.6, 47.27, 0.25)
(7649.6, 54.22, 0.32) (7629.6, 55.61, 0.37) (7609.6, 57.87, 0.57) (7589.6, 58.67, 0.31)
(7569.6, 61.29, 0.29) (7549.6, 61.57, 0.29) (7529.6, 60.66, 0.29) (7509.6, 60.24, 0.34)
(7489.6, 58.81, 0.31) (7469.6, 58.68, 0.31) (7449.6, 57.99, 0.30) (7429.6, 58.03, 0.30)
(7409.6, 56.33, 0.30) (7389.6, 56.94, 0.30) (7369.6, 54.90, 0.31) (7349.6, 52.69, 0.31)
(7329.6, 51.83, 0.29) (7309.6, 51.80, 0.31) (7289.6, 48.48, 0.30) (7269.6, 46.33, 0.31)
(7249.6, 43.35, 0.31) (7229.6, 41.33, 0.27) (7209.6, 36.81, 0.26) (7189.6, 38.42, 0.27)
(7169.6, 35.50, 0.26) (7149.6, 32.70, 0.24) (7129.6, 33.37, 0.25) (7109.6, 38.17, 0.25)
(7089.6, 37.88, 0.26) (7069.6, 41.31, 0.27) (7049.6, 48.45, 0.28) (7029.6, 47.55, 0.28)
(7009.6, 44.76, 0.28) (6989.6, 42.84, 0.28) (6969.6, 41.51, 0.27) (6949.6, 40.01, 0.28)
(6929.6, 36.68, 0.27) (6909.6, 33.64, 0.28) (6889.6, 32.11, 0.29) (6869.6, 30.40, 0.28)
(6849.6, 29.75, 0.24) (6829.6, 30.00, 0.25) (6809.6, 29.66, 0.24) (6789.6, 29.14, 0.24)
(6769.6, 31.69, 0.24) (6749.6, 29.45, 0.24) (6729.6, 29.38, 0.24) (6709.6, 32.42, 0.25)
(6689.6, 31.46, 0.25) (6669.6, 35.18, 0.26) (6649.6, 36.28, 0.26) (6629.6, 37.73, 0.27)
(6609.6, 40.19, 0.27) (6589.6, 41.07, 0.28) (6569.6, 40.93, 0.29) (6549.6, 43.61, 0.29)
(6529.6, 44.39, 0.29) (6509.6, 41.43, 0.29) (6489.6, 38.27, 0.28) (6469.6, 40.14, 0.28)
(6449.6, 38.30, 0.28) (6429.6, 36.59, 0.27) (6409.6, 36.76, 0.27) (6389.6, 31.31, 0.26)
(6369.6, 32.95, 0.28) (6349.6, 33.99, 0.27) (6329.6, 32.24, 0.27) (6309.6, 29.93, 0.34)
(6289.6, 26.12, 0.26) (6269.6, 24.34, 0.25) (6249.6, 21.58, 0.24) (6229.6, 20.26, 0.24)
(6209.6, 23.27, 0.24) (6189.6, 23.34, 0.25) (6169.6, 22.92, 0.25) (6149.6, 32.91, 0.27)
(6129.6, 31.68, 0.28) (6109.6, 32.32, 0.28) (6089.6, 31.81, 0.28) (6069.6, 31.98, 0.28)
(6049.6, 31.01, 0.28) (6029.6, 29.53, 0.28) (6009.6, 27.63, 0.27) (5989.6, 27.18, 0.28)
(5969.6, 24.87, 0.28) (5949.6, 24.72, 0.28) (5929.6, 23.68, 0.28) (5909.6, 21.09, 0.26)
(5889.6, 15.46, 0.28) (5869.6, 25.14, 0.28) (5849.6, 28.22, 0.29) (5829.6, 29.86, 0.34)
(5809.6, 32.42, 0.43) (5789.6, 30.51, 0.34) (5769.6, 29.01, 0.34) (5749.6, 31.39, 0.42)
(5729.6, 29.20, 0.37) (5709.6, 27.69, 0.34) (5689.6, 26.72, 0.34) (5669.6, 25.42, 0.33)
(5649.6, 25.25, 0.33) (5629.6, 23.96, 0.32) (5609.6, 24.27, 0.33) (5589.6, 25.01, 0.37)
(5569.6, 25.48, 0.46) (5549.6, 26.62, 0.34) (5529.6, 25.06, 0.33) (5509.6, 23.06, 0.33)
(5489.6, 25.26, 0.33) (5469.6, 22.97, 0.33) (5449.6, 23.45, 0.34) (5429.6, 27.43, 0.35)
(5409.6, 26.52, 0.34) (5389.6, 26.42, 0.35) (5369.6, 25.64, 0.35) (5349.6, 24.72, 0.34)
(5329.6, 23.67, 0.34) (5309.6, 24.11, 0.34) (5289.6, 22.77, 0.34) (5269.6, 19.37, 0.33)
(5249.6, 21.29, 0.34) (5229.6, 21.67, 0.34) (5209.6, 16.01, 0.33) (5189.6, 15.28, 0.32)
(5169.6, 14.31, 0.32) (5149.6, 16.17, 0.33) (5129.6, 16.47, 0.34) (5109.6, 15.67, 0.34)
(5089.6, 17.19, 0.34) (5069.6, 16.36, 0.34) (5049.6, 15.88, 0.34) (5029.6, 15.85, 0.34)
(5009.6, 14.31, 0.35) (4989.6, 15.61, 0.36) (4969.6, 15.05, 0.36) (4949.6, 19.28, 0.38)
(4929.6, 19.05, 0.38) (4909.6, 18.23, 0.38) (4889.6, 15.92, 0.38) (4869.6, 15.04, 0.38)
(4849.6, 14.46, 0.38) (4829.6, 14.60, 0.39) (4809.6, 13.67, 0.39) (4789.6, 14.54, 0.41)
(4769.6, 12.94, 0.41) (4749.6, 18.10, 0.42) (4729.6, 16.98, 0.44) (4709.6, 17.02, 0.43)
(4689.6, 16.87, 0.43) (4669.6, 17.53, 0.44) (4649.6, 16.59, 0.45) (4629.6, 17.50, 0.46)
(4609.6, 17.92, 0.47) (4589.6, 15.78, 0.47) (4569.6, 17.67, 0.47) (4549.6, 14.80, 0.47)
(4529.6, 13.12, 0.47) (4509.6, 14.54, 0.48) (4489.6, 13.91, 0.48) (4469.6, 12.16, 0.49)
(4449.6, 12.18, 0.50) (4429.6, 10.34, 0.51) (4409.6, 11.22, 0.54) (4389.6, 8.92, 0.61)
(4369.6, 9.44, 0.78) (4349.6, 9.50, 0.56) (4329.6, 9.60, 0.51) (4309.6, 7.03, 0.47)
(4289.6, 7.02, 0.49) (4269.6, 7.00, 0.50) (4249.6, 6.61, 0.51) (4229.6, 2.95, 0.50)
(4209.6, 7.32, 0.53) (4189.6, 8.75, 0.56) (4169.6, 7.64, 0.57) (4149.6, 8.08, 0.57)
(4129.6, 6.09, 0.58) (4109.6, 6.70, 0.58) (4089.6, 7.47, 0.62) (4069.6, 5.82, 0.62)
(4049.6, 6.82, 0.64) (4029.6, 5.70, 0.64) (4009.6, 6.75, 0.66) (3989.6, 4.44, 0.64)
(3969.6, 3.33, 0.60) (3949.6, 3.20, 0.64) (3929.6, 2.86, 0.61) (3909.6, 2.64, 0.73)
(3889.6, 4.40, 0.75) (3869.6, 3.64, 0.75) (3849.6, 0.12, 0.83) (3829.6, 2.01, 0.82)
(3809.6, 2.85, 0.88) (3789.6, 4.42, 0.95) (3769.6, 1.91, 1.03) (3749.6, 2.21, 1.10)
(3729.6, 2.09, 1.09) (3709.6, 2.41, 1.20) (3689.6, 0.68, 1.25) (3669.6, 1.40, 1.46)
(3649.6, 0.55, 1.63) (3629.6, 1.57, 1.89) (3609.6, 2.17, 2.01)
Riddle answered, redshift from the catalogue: 0.00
